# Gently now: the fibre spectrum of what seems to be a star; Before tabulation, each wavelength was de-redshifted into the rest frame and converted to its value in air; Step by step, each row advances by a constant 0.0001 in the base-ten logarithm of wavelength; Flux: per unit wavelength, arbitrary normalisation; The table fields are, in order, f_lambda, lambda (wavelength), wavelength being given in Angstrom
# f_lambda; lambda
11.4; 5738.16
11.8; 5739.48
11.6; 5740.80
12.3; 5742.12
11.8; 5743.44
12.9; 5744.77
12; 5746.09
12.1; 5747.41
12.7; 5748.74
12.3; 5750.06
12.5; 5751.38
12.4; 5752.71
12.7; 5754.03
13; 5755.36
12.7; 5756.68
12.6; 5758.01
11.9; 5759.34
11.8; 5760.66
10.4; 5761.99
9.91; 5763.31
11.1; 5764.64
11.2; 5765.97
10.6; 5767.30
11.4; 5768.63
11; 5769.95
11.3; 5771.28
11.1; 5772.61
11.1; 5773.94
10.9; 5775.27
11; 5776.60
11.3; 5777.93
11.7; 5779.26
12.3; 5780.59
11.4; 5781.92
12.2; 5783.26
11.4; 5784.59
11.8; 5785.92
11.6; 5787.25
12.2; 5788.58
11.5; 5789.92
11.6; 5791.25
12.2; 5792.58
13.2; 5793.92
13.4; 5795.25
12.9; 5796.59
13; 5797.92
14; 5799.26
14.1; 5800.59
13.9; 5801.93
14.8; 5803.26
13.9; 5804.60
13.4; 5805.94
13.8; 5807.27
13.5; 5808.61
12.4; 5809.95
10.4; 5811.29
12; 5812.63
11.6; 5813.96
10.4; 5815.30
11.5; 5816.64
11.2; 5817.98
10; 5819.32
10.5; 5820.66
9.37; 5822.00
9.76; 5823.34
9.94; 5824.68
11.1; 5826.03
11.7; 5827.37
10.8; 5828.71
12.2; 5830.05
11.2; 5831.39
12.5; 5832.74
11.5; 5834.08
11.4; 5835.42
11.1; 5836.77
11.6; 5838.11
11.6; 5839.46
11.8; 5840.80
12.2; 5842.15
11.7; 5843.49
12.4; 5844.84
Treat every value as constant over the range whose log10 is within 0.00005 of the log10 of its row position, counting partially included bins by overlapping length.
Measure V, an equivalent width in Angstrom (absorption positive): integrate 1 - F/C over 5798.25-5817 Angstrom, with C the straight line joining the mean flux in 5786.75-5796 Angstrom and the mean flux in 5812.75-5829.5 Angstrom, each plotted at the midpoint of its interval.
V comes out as -2.3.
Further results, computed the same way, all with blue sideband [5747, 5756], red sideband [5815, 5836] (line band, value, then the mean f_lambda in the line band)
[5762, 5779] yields 1.6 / 11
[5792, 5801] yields -1.3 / 13.2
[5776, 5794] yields 0.1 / 11.8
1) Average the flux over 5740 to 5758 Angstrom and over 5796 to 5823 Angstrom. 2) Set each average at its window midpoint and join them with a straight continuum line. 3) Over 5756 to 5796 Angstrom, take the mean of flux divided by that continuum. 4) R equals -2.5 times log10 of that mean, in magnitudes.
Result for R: 0.07 mag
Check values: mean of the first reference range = 12.4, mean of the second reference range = 12.3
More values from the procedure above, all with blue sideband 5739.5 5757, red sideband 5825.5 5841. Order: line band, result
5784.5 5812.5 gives -0.08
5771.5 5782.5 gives 0.07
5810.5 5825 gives 0.10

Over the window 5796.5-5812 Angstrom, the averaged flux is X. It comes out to 13.4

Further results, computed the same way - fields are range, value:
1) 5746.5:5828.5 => 11.9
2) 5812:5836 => 11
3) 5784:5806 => 12.9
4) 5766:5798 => 11.7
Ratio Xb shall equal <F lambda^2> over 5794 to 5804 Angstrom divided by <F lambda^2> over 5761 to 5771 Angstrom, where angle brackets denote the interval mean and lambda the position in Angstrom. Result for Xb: 1.3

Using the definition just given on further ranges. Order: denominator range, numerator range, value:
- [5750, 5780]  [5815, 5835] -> 0.97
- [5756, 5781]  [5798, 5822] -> 1.11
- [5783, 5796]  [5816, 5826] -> 0.86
